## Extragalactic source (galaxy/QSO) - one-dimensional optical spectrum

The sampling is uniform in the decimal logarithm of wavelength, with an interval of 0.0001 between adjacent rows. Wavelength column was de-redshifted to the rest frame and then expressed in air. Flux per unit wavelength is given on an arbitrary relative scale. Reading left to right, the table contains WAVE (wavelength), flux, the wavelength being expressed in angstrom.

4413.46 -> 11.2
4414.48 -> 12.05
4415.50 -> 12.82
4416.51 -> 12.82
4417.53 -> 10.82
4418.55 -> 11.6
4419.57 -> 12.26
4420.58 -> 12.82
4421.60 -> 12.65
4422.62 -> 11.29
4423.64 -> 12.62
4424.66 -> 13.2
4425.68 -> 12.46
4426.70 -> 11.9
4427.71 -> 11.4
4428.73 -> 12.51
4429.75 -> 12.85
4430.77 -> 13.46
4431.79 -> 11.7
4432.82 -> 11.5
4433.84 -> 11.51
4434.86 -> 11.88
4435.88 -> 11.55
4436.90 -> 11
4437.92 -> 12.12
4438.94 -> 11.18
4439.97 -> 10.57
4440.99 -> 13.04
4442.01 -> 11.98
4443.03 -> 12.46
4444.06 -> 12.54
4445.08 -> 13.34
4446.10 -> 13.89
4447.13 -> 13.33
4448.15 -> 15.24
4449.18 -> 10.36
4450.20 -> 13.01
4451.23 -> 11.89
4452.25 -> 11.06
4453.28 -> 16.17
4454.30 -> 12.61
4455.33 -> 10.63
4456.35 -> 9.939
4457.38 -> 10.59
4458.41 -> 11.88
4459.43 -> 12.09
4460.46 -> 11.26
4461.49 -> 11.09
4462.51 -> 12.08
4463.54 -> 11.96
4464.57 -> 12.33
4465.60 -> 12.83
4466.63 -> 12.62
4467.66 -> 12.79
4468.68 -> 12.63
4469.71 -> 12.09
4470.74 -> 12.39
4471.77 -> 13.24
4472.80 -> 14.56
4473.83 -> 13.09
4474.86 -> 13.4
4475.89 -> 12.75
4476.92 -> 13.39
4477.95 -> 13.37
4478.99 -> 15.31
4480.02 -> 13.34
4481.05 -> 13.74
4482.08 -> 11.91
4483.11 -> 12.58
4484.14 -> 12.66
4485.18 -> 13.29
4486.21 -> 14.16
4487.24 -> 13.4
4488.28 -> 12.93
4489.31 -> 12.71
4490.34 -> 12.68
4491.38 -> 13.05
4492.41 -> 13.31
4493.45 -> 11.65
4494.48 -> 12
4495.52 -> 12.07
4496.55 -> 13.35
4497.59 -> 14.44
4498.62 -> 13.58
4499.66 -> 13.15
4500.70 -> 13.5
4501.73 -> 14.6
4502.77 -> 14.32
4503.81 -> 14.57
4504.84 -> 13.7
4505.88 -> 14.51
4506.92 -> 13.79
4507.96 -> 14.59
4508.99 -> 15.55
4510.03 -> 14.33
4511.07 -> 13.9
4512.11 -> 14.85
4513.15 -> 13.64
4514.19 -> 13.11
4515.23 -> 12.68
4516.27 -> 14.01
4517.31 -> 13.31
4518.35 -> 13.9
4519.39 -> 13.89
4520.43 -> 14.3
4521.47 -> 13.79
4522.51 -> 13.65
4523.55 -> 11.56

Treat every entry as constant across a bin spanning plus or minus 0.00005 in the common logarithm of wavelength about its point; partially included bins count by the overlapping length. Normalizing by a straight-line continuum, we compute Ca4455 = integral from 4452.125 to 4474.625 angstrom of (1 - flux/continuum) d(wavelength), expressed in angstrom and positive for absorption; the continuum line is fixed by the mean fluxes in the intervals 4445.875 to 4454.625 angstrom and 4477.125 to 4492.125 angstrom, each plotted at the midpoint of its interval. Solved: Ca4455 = 1.4 angstrom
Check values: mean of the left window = 13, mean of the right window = 13.2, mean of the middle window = 12.3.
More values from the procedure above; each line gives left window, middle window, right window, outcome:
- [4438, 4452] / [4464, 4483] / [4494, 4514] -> 0.1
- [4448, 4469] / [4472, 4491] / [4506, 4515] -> -0.4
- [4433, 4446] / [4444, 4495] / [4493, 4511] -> 0.5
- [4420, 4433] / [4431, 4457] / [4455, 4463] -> -1.0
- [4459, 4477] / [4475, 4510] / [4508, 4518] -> -0.4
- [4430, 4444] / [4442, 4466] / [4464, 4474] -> 0.2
